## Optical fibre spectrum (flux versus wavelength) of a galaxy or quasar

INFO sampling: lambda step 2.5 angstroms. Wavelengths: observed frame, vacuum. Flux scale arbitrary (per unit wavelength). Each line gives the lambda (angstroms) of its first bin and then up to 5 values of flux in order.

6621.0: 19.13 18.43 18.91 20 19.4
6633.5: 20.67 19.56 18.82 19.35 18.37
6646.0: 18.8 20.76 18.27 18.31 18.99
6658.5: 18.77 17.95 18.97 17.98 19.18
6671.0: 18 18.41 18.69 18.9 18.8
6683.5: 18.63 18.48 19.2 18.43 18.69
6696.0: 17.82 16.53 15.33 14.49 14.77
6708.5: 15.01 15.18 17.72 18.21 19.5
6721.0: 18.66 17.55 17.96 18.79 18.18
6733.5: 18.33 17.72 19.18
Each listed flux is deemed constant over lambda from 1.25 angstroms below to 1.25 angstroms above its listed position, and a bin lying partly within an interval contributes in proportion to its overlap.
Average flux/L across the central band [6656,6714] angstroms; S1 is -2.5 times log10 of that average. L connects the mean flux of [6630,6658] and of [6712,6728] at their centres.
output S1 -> 0.06 mag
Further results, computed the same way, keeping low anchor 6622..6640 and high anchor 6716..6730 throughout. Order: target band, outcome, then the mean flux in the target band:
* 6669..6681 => 0.022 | 18.6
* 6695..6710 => 0.194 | 15.6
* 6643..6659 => 0.015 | 18.9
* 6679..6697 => 0.012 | 18.6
